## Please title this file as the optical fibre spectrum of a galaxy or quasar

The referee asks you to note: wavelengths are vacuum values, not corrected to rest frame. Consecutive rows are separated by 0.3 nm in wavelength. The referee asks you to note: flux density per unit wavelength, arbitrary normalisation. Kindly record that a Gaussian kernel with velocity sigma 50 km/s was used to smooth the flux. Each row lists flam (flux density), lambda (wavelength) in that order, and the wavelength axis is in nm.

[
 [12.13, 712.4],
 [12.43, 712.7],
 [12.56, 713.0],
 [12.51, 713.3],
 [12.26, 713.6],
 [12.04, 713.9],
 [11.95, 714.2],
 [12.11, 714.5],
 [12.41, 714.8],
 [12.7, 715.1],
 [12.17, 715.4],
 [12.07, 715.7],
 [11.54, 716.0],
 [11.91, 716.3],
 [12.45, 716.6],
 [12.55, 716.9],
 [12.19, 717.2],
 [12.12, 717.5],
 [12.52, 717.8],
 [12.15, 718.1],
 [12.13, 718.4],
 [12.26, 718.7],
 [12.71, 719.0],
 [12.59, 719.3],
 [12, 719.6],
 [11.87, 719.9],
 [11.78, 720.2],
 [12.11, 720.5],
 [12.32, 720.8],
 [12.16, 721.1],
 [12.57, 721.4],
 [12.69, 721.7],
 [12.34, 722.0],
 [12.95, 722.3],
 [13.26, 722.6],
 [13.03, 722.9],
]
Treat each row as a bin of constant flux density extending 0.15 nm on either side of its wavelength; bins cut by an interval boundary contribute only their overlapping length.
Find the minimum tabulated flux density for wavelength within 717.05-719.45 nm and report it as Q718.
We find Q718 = 12.12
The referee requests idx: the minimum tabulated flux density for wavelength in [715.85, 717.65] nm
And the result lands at 11.54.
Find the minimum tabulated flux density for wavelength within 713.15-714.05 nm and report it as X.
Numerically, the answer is 12.04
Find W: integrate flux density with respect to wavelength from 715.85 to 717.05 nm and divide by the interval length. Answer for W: 12.1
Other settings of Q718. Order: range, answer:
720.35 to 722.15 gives 12.11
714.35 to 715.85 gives 12.07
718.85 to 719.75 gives 12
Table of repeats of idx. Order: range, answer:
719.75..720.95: 11.78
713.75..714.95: 11.95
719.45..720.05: 11.87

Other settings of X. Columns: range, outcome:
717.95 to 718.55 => 12.13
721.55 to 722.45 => 12.34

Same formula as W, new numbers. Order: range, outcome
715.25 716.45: 11.9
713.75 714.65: 12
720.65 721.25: 12.2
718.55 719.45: 12.5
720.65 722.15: 12.4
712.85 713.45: 12.5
